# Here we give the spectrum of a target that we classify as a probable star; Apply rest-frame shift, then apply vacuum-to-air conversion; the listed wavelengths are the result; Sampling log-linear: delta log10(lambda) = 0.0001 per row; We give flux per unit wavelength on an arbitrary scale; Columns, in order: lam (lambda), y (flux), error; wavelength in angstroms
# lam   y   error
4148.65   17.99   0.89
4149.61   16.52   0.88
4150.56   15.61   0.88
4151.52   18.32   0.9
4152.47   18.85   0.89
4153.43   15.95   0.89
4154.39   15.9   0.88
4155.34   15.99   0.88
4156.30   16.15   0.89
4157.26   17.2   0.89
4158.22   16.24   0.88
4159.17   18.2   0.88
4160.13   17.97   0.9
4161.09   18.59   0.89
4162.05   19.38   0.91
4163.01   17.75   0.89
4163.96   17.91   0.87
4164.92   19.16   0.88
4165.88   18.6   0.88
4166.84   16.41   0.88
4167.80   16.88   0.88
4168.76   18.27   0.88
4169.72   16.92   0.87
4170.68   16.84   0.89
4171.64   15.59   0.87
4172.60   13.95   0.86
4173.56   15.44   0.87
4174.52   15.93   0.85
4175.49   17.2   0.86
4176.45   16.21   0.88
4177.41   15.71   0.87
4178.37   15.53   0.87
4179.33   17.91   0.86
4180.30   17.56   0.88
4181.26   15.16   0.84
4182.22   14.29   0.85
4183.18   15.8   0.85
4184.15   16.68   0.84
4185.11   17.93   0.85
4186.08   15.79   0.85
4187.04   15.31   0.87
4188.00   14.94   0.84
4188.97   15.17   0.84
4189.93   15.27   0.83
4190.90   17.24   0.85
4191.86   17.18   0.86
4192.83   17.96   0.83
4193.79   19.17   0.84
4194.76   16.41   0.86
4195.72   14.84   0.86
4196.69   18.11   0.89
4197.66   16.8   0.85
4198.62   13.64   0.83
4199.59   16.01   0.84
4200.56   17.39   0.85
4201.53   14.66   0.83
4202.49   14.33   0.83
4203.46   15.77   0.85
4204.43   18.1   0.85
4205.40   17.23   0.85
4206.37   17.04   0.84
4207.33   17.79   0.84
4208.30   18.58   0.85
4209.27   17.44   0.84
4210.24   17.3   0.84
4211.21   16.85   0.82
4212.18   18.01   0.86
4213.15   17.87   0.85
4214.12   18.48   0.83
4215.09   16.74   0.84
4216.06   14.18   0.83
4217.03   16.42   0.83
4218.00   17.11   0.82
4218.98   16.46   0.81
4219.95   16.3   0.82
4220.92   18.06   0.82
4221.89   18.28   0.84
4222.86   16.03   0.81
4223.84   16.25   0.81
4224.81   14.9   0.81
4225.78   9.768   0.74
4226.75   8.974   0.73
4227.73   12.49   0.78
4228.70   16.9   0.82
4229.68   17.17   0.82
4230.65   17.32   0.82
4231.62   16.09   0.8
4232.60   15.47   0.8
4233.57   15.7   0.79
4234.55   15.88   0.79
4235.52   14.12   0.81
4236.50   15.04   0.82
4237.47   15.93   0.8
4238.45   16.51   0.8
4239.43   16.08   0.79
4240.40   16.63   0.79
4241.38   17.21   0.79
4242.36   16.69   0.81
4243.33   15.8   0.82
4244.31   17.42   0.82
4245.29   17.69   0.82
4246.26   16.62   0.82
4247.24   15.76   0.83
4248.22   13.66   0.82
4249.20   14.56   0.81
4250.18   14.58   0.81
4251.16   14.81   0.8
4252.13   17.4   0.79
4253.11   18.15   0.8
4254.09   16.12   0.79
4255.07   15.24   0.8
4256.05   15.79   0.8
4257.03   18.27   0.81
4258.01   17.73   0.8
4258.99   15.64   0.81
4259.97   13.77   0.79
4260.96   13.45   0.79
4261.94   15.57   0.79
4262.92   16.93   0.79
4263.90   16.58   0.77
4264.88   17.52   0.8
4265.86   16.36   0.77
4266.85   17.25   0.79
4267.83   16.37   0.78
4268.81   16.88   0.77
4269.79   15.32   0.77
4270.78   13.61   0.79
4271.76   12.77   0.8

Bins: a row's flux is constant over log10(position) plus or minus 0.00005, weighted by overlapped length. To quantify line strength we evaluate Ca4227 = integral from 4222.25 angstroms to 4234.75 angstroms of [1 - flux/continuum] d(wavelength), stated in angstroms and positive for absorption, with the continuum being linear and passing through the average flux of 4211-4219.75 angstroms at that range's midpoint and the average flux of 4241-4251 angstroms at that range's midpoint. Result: 1.2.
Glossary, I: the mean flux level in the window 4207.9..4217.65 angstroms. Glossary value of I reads 17.2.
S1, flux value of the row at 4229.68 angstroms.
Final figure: 17.17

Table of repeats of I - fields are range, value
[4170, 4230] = 16.2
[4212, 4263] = 15.9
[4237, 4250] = 16.2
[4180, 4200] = 16.2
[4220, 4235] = 15.3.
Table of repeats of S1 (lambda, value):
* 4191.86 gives 17.18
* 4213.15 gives 17.87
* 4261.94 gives 15.57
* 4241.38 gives 17.21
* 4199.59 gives 16.01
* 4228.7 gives 16.9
